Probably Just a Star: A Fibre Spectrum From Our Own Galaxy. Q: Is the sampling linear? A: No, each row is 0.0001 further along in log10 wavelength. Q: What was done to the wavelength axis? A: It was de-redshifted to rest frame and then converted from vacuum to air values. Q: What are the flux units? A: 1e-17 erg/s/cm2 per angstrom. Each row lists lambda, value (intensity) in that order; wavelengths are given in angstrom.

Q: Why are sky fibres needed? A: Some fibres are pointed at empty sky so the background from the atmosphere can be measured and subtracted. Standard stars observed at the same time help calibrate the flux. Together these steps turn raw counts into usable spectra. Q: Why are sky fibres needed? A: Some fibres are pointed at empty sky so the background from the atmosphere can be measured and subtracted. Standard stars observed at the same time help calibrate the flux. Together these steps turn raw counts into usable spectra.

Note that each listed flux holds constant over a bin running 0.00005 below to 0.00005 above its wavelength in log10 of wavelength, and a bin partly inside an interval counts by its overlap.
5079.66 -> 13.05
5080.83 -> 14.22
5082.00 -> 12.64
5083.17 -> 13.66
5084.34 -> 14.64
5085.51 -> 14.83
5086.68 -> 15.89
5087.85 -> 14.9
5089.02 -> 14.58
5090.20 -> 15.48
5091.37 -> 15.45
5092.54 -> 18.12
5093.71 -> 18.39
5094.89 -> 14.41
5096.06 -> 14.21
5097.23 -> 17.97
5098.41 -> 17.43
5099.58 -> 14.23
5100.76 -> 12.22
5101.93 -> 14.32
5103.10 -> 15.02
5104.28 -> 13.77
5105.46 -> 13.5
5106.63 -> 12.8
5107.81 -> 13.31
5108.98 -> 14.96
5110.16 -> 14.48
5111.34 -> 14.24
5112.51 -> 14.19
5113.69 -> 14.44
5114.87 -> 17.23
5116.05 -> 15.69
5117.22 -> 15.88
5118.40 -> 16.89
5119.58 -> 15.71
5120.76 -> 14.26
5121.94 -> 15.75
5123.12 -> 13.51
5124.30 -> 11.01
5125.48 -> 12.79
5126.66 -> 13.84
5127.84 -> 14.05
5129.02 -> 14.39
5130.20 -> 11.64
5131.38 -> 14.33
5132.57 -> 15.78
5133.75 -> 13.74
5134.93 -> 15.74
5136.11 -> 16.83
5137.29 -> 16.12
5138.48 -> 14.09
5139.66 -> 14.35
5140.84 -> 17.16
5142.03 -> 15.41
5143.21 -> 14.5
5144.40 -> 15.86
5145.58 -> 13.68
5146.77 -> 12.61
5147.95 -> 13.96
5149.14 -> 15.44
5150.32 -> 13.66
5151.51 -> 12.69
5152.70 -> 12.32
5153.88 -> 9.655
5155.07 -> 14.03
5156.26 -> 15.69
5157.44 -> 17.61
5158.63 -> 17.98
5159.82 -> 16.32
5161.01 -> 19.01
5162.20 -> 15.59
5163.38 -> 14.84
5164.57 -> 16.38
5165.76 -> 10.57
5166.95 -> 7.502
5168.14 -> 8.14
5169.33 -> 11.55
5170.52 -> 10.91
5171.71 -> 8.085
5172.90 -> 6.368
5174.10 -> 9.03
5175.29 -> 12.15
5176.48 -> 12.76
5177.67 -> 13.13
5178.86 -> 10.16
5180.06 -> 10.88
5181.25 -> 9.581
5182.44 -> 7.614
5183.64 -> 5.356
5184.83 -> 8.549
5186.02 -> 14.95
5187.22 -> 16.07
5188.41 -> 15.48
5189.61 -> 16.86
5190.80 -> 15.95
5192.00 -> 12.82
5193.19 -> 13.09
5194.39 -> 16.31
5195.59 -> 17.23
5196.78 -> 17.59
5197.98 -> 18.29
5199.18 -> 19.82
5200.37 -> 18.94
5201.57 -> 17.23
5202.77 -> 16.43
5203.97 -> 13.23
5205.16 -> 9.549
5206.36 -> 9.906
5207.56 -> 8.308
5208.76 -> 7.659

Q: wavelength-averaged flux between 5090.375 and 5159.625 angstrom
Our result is 14.7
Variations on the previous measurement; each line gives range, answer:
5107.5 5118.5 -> 15.1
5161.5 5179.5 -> 11.2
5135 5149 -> 15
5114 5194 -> 13.5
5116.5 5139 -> 14.6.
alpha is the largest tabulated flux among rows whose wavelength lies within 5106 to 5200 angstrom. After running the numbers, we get 19.82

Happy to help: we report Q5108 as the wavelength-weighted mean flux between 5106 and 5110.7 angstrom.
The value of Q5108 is 13.9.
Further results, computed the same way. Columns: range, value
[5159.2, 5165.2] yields 16.4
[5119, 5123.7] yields 14.8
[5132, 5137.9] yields 15.6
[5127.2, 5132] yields 13.6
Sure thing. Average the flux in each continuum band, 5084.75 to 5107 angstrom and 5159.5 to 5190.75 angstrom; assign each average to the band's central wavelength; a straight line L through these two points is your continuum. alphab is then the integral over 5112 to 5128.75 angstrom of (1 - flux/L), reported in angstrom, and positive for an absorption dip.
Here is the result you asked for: -0.6 angstrom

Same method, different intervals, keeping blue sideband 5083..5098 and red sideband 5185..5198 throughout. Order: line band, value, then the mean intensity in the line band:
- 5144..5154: 1.4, 13.5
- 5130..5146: 0.6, 15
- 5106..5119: 0.6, 14.9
